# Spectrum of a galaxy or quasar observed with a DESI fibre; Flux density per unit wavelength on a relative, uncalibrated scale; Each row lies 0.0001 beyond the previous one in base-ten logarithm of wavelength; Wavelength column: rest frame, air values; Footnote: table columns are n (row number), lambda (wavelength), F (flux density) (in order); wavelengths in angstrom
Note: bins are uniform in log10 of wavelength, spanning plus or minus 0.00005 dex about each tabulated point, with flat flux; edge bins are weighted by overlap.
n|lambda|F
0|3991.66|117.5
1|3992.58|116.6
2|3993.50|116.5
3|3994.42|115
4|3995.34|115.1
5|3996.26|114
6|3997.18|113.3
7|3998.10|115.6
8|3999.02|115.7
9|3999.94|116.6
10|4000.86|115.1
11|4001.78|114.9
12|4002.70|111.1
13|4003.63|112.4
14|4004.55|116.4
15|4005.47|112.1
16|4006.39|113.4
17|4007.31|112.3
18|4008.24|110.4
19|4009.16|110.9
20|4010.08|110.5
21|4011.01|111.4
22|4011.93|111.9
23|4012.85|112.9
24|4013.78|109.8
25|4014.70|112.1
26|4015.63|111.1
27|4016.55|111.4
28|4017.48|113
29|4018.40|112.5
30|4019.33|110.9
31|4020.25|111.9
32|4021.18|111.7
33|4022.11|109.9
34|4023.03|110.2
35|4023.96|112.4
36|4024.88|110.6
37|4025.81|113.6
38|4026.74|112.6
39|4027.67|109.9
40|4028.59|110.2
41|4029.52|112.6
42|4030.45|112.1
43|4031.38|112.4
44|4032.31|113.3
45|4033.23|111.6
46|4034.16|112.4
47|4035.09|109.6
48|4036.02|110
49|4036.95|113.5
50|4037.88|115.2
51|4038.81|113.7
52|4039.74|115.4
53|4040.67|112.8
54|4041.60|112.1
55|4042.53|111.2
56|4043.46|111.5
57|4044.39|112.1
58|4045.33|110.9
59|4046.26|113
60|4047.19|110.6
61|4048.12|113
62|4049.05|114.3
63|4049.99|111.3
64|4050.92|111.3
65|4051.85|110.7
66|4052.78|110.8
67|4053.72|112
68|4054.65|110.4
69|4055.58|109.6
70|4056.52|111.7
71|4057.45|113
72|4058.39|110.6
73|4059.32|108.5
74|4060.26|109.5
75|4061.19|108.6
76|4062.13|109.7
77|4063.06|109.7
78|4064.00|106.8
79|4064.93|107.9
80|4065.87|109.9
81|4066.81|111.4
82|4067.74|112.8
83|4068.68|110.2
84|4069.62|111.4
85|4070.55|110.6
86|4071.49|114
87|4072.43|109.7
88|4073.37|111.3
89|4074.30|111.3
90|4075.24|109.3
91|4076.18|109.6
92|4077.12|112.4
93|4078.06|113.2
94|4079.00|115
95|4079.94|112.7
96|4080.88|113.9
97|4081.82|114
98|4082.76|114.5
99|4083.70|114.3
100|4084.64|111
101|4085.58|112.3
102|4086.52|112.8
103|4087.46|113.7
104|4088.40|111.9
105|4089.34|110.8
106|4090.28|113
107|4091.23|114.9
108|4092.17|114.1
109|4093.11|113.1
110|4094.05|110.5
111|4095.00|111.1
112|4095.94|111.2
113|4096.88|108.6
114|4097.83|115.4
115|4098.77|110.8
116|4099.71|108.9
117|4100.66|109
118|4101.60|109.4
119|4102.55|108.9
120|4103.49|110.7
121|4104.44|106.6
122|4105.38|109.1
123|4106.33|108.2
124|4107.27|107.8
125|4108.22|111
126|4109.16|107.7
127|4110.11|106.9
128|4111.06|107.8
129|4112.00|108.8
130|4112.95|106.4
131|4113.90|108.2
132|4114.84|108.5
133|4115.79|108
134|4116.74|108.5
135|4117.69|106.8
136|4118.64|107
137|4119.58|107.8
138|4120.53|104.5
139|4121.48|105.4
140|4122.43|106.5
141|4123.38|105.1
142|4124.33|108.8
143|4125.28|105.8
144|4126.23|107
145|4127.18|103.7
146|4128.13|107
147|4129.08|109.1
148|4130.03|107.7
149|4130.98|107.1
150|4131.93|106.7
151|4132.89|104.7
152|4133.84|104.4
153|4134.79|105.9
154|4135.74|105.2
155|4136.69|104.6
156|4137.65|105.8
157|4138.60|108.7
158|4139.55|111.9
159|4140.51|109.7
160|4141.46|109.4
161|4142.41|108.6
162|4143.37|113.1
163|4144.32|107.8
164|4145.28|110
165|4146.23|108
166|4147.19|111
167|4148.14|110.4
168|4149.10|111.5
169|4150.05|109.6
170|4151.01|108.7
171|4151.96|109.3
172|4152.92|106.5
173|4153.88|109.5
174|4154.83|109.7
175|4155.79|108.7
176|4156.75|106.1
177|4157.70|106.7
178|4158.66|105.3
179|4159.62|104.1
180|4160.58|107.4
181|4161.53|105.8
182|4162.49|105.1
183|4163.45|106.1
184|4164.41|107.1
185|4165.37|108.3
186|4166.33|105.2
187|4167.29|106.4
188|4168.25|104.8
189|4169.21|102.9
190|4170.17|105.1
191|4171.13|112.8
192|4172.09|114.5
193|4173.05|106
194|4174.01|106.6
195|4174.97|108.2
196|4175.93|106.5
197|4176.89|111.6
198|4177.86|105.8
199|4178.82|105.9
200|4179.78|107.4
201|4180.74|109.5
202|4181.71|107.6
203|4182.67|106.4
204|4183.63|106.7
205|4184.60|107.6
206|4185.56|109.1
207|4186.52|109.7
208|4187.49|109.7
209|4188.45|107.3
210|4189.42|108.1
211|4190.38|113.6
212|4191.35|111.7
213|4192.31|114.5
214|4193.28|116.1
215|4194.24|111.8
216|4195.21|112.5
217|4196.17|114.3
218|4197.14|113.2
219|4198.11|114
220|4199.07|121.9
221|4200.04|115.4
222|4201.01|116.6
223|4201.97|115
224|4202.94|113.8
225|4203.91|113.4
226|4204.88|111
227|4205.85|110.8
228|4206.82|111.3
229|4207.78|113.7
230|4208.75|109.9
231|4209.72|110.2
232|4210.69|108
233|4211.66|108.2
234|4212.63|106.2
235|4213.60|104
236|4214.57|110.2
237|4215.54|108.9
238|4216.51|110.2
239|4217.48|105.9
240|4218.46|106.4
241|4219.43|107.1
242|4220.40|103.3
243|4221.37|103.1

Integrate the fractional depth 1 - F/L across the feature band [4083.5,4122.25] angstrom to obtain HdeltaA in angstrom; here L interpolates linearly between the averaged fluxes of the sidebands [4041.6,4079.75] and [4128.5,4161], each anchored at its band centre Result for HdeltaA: -0.07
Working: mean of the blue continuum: 111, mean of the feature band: 110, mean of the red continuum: 108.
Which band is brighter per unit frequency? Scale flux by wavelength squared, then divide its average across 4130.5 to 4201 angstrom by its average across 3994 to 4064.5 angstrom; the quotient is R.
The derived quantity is 1.04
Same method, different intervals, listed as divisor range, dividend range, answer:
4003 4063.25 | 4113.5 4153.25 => 1.01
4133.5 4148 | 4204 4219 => 1.04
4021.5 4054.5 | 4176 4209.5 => 1.07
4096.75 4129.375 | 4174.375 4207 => 1.07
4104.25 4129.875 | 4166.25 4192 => 1.04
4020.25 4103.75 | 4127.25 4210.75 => 1.03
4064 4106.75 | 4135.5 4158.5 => 1.01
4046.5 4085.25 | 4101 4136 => 0.99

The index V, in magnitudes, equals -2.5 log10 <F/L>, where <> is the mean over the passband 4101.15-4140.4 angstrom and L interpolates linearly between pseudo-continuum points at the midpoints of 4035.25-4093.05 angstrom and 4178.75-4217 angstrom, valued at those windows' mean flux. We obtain 0.04 mag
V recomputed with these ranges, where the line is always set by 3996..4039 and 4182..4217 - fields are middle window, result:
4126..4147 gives 0.04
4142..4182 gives 0.04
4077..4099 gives -0.01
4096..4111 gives 0.03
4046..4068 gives 0.01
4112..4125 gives 0.05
